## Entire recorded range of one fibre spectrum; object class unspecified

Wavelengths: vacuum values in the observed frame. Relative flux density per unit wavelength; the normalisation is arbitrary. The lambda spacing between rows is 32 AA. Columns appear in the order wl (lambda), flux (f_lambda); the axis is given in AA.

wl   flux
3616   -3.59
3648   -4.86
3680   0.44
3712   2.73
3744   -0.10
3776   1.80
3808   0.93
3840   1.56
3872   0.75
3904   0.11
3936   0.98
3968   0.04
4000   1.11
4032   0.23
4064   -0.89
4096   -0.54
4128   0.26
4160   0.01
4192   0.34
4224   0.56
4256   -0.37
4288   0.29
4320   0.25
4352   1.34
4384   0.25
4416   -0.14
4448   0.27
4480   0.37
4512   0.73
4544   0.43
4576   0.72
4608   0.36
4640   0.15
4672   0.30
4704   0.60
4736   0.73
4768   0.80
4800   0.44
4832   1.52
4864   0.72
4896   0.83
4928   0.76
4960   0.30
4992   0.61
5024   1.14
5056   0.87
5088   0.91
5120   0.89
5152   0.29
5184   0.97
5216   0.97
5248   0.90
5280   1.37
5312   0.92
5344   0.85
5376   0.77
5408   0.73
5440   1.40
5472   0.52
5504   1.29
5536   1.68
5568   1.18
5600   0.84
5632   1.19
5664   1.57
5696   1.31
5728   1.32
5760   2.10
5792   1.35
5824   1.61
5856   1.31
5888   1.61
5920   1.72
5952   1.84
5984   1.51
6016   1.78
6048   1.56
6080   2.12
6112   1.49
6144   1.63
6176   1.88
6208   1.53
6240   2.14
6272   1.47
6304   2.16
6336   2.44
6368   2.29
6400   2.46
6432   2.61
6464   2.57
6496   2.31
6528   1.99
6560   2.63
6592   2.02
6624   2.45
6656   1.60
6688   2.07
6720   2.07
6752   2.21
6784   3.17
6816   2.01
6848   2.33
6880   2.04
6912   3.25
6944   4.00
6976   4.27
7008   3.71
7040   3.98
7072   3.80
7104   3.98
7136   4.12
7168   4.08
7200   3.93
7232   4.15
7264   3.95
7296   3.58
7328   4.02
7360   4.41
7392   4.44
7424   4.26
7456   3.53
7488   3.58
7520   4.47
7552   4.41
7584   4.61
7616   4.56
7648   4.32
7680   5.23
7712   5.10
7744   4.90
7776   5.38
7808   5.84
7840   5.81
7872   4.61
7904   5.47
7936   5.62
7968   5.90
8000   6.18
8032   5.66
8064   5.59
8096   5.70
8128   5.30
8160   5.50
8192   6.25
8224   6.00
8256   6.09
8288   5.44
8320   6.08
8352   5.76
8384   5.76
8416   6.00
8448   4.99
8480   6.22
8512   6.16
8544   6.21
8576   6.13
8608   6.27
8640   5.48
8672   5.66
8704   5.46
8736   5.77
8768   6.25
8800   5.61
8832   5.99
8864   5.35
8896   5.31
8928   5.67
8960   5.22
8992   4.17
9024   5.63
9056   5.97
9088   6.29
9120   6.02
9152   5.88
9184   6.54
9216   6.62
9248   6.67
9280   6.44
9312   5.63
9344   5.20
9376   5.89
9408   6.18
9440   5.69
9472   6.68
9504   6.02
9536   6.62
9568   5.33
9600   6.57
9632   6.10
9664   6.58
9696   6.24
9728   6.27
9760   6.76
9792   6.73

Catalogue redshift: 0.74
